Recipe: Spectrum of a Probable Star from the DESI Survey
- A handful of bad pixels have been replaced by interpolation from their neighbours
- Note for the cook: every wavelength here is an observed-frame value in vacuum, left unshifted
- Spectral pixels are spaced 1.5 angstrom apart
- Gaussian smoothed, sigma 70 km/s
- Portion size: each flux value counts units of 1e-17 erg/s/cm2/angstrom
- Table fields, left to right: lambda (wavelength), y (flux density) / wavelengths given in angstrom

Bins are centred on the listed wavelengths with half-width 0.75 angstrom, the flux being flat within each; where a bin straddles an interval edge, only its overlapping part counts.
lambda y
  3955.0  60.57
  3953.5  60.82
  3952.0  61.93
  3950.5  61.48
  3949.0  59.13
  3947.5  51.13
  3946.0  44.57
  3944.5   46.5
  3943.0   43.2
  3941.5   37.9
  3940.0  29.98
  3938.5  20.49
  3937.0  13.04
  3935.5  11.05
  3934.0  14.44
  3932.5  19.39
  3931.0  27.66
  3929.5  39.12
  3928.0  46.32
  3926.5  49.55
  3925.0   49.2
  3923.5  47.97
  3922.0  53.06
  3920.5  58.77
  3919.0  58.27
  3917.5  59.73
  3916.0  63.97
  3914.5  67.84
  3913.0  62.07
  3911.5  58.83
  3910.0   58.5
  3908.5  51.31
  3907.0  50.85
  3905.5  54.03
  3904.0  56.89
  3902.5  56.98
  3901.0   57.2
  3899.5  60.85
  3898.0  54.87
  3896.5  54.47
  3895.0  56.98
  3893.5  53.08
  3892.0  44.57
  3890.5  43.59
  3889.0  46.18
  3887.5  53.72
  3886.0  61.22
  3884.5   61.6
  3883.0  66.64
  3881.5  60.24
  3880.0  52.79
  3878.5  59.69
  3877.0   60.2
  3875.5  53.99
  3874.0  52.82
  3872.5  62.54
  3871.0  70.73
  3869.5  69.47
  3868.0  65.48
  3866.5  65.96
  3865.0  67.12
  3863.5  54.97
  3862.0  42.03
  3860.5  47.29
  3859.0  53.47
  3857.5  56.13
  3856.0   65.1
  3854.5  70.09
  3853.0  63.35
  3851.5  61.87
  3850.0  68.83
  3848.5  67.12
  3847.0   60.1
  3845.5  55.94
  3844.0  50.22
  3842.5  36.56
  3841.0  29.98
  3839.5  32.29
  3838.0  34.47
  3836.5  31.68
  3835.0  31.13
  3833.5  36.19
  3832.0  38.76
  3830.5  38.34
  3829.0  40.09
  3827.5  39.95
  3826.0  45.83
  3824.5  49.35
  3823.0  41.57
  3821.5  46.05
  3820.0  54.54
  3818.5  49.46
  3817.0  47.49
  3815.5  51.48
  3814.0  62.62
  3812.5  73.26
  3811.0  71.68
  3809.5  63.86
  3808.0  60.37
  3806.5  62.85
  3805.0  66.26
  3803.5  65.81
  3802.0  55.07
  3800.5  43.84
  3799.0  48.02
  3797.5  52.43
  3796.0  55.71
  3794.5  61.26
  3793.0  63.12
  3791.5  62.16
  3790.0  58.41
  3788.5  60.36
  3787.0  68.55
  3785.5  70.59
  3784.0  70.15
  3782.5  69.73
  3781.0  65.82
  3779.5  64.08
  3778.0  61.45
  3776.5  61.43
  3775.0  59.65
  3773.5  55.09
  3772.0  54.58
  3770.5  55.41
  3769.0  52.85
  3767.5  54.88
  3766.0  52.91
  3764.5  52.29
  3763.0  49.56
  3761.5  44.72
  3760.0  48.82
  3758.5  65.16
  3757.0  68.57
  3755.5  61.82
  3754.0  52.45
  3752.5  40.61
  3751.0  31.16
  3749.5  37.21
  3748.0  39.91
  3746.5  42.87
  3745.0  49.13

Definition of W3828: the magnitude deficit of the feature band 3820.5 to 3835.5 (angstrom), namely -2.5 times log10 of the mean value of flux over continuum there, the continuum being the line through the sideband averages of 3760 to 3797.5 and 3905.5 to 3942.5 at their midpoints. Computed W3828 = 0.295 mag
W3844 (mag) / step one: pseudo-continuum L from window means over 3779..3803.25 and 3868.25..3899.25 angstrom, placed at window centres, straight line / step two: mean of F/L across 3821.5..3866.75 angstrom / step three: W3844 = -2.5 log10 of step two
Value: 0.19 mag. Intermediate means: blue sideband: 60.7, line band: 49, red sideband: 57.2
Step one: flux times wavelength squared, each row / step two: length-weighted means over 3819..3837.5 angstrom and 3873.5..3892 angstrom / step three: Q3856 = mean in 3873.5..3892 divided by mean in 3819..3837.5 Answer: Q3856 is 1.39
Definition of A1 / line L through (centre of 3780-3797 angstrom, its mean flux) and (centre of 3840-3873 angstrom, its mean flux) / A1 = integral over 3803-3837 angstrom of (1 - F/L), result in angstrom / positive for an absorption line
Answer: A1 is 5.9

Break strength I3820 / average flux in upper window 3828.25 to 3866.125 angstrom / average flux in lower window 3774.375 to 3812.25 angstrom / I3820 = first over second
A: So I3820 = 0.8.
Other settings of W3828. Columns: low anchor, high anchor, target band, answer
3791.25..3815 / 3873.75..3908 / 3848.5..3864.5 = -0.028 mag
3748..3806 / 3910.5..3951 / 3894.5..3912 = -0.201 mag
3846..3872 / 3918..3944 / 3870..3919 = -0.171 mag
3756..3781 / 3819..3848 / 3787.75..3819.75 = -0.205 mag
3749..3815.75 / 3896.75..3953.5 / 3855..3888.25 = -0.151 mag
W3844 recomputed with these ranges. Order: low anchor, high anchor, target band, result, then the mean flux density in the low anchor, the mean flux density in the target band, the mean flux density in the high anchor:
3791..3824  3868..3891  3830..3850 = 0.33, 57.1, 42.8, 58.8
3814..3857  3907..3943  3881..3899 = -0.21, 48.1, 54.8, 43.6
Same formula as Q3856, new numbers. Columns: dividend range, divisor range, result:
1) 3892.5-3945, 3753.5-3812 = 0.85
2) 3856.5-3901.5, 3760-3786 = 1.04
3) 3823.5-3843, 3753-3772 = 0.71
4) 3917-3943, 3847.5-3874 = 0.63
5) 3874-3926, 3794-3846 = 1.19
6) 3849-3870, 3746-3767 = 1.30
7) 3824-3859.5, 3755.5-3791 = 0.84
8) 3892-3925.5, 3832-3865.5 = 1.15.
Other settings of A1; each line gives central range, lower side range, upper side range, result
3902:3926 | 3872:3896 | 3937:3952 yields -3.5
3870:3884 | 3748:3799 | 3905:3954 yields -2.9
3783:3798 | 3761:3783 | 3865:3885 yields -1.2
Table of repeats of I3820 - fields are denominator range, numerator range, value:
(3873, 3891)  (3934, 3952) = 0.68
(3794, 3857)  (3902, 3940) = 0.88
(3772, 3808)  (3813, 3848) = 0.72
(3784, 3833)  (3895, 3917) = 1.04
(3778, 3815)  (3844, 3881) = 0.97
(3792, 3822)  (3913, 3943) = 0.71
